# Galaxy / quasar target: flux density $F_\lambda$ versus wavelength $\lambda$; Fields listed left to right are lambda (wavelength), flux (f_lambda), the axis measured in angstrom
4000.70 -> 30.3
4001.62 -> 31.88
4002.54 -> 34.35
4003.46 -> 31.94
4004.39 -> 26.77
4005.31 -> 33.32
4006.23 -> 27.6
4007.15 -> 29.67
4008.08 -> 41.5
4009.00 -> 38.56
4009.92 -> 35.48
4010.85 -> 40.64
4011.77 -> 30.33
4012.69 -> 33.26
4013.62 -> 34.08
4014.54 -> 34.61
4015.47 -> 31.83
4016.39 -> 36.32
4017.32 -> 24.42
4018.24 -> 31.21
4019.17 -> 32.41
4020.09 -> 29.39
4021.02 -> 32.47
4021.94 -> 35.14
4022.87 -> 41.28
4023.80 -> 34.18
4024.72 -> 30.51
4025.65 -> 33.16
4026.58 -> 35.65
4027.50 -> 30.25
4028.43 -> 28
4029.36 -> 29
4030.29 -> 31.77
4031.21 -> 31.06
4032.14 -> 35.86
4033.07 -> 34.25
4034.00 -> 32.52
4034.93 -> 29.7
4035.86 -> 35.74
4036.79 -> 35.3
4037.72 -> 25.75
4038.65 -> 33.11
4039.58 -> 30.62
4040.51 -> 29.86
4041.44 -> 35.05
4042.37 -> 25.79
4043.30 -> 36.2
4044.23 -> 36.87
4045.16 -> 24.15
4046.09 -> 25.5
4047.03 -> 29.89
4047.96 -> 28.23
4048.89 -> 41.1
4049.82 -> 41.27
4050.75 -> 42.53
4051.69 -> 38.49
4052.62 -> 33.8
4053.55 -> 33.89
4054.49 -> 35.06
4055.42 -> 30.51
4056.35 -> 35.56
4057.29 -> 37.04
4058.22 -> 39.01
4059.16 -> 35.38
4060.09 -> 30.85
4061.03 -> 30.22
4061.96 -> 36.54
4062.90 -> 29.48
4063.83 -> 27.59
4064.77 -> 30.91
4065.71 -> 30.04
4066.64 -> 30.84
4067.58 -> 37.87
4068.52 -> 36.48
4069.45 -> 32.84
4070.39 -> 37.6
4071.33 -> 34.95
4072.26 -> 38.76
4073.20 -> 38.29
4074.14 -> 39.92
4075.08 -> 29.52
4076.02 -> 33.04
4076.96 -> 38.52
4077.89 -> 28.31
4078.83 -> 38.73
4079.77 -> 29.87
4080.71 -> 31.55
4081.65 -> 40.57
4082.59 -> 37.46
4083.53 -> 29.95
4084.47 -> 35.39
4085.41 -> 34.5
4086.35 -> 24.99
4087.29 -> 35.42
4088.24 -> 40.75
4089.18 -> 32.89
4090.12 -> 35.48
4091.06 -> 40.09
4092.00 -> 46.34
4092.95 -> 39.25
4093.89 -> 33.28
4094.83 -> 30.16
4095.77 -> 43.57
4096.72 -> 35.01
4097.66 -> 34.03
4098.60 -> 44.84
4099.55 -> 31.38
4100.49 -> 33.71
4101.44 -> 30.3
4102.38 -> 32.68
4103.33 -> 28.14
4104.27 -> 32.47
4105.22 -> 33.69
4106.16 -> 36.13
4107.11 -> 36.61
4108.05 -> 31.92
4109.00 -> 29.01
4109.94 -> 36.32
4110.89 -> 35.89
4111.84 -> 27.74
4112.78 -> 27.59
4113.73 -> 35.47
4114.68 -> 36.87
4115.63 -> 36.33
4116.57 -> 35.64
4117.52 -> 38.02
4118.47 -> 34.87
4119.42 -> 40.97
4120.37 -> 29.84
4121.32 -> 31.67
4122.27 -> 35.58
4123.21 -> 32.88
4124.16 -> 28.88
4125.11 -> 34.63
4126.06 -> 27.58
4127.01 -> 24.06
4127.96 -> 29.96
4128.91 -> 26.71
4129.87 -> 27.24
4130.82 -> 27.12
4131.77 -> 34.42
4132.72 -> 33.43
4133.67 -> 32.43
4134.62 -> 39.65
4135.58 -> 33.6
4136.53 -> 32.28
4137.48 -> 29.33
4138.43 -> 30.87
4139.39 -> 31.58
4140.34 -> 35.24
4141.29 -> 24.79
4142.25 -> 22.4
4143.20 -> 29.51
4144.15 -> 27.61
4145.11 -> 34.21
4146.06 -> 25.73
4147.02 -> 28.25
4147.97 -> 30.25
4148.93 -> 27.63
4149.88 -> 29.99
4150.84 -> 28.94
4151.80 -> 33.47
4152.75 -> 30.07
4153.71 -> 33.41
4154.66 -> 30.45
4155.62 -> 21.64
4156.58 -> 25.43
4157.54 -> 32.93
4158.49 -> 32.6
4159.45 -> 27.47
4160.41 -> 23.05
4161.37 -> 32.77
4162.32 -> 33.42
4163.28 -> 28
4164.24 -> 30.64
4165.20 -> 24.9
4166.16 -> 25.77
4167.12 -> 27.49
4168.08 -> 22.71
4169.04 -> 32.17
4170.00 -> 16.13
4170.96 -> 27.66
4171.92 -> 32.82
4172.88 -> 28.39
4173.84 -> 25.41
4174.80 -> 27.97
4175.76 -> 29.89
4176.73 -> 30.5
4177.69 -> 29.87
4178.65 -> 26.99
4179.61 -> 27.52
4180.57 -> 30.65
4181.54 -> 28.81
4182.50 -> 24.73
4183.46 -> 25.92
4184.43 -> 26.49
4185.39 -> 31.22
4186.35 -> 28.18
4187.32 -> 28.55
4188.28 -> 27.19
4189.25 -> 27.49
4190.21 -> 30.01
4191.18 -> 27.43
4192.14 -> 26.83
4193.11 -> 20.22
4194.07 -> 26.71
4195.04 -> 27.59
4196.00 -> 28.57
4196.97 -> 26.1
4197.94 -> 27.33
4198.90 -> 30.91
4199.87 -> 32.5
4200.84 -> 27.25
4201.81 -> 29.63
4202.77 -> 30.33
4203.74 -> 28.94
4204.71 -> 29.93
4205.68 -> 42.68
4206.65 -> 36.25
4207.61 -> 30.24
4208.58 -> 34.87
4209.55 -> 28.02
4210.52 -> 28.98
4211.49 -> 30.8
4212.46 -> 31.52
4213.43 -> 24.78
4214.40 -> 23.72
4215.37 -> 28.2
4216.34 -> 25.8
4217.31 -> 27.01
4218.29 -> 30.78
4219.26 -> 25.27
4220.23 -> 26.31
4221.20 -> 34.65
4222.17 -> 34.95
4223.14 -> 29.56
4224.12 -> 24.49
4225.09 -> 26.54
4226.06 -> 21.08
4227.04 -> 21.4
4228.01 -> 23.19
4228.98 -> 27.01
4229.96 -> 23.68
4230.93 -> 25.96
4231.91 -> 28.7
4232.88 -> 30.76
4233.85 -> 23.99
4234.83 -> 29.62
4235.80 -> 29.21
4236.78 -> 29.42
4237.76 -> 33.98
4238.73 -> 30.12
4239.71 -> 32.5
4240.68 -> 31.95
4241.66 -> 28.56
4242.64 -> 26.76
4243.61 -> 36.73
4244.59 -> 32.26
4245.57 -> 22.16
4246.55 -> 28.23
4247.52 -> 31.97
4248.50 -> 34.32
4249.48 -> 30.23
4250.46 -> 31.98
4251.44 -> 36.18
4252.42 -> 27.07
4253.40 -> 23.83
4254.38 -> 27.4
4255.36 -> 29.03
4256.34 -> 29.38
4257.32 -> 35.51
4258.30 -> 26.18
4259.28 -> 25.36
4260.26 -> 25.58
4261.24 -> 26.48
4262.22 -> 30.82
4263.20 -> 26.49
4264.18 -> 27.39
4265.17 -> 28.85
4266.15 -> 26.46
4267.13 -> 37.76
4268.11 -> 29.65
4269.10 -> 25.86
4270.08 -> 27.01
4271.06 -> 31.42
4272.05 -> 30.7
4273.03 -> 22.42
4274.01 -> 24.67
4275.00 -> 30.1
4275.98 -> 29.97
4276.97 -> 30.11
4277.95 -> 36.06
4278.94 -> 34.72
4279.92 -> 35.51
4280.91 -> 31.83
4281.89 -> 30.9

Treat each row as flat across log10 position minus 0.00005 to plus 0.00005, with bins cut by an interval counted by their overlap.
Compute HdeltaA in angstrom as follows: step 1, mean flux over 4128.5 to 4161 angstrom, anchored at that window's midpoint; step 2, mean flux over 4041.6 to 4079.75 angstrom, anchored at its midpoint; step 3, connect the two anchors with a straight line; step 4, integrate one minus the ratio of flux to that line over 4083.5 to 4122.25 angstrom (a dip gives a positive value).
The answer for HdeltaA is -3.4 angstrom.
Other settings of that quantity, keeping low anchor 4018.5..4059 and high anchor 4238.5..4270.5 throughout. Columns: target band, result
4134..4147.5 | 0.4 angstrom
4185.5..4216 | 1.2 angstrom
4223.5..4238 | 1.6 angstrom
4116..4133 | -0.1 angstrom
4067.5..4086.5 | -1.3 angstrom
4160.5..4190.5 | 2.7 angstrom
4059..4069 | 0.1 angstrom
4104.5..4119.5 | -1.2 angstrom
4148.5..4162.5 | 0.7 angstrom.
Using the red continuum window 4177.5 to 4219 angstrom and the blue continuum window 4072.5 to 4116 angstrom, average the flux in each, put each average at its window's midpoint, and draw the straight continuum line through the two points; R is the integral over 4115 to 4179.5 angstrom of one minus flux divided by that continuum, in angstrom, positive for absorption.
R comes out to 3.5 angstrom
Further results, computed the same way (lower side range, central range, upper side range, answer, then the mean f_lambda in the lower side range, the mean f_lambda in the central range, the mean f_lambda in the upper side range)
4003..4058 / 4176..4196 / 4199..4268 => 1.6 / 33.1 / 27.7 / 29.1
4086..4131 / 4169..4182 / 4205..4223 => 1.4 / 33.7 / 28.1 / 30.3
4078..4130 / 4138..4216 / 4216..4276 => 6.0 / 33.9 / 28.7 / 28.6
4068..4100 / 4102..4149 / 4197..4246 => 2.7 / 35.7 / 31.7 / 29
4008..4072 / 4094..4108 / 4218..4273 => -1.1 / 33.3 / 34.4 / 28.7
